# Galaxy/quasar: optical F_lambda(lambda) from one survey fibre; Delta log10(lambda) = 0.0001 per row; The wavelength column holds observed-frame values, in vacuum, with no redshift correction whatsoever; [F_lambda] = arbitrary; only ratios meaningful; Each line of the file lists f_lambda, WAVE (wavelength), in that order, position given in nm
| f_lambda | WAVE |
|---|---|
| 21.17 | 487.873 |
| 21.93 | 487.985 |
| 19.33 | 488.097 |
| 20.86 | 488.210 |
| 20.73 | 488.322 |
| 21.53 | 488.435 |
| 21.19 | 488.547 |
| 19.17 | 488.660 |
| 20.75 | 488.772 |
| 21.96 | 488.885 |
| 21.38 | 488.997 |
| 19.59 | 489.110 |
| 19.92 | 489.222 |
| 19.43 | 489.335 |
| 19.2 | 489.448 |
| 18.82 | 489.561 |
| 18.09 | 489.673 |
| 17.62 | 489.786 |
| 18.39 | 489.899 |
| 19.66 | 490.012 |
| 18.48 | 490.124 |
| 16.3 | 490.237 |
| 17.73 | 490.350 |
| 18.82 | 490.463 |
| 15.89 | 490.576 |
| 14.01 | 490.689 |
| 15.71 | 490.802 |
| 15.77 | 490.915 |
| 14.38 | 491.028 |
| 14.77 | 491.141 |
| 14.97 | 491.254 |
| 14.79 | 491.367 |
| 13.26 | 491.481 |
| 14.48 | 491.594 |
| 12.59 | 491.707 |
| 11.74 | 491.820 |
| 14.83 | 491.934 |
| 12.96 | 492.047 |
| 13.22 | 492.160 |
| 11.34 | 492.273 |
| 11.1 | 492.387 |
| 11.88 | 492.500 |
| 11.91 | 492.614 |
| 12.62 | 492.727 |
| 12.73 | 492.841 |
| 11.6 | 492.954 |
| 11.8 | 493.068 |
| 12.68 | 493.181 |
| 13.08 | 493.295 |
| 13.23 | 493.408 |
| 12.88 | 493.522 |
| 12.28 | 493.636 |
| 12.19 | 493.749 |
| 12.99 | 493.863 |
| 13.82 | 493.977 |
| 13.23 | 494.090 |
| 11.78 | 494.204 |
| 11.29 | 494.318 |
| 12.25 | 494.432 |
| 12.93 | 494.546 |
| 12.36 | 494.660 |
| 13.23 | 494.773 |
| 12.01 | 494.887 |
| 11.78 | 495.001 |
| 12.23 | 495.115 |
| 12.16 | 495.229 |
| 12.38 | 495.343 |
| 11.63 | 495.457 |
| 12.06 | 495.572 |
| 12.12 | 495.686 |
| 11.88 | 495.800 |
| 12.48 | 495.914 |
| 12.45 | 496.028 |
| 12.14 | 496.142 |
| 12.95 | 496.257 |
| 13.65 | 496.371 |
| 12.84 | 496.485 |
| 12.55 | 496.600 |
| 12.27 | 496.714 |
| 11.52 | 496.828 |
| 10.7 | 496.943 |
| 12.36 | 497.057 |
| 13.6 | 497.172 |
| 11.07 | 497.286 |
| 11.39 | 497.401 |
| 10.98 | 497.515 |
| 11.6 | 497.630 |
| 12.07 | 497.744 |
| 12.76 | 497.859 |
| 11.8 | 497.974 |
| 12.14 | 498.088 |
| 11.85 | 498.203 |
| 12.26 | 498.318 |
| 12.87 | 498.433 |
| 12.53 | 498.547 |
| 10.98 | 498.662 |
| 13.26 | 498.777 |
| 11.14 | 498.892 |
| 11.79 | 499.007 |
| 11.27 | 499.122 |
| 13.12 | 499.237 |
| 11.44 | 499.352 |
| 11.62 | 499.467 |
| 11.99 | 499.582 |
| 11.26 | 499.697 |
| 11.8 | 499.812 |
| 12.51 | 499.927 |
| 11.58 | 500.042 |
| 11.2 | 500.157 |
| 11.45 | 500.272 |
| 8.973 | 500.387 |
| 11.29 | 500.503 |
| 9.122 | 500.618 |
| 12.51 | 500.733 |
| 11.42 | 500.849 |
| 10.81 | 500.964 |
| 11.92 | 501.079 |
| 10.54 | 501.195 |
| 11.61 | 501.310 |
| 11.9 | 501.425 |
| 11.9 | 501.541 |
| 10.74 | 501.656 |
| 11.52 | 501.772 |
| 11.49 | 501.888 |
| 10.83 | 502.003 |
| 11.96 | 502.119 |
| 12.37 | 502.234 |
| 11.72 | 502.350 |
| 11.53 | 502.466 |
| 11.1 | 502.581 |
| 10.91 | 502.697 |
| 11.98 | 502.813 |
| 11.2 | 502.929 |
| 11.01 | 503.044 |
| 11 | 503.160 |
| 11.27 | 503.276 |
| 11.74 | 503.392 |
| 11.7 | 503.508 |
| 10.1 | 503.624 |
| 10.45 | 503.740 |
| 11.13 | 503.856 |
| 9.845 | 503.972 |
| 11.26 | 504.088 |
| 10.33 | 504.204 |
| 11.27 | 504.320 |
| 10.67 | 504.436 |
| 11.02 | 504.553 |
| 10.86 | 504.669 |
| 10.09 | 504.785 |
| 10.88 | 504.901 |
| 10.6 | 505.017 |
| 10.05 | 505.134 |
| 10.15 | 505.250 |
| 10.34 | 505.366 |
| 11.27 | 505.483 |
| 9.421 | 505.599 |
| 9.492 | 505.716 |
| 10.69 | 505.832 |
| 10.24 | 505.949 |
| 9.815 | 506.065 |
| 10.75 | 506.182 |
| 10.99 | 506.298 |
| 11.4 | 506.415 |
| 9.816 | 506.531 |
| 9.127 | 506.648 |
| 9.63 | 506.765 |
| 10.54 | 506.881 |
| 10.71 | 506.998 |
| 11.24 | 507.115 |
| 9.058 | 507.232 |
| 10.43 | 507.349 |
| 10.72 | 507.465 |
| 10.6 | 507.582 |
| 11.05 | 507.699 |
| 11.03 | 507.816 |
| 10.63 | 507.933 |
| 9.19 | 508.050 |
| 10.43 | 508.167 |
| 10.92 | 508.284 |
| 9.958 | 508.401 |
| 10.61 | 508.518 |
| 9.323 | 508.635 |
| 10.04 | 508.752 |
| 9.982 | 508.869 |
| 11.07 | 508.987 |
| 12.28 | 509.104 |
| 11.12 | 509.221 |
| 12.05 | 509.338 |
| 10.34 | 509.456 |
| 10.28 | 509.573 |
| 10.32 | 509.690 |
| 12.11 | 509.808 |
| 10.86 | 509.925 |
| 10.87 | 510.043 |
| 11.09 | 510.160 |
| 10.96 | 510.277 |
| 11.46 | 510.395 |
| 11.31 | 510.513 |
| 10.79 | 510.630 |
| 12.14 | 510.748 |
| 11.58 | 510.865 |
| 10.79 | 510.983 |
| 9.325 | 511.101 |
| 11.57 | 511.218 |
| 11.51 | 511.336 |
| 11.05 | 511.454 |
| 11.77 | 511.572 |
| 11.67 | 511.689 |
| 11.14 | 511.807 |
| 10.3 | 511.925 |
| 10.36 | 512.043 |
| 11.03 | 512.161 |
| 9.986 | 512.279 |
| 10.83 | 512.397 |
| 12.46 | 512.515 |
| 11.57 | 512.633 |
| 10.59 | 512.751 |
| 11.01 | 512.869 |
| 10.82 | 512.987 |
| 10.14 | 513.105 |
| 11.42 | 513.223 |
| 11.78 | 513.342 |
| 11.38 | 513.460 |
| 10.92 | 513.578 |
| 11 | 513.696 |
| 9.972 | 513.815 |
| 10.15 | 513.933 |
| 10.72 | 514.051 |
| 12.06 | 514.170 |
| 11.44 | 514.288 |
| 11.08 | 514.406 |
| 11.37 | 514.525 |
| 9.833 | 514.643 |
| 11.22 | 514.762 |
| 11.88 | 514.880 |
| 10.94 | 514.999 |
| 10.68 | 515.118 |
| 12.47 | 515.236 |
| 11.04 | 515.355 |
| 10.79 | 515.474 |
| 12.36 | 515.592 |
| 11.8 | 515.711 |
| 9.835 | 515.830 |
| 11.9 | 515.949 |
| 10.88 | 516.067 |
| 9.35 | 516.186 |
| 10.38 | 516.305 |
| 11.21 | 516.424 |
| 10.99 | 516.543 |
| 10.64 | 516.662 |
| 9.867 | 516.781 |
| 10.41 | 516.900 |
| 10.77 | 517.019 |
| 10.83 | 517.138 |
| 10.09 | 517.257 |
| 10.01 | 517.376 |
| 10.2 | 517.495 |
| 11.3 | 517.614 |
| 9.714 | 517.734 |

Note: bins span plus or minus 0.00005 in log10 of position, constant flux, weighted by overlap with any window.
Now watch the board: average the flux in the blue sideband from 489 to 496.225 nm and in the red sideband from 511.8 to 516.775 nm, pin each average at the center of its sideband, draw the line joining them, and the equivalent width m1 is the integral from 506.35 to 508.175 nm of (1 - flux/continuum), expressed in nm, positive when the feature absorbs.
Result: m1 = 0.25 nm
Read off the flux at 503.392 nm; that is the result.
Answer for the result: 11.74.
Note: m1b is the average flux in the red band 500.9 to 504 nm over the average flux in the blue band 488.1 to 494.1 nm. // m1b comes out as 0.71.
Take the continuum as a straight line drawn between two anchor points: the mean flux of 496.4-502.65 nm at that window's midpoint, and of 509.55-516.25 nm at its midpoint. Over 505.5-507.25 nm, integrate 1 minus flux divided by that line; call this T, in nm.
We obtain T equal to 0.17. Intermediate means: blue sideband 11.7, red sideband 11.1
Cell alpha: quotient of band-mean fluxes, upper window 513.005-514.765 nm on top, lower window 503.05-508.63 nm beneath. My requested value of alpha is 1.04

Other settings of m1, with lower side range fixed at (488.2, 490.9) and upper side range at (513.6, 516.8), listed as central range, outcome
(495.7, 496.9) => 0.312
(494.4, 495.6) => 0.343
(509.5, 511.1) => 0.184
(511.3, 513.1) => 0.130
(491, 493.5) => 0.703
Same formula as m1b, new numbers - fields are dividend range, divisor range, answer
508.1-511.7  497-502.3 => 0.94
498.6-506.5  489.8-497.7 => 0.84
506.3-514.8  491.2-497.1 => 0.86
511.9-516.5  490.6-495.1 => 0.85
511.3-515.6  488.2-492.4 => 0.65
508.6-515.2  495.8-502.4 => 0.93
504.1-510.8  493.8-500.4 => 0.88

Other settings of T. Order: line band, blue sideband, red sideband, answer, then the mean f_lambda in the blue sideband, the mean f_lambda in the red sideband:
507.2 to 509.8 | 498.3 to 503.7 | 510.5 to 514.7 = 0.144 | 11.5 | 11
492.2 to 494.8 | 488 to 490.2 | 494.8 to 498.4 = 0.486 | 19.8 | 12.1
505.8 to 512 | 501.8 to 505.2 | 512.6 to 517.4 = 0.145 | 11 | 10.9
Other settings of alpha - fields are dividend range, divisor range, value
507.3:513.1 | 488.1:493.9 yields 0.69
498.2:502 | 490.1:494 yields 0.84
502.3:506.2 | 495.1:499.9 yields 0.89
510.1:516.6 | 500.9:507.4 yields 1.02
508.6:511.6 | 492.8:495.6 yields 0.89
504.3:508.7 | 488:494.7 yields 0.67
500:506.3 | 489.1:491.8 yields 0.66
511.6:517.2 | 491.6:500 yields 0.89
